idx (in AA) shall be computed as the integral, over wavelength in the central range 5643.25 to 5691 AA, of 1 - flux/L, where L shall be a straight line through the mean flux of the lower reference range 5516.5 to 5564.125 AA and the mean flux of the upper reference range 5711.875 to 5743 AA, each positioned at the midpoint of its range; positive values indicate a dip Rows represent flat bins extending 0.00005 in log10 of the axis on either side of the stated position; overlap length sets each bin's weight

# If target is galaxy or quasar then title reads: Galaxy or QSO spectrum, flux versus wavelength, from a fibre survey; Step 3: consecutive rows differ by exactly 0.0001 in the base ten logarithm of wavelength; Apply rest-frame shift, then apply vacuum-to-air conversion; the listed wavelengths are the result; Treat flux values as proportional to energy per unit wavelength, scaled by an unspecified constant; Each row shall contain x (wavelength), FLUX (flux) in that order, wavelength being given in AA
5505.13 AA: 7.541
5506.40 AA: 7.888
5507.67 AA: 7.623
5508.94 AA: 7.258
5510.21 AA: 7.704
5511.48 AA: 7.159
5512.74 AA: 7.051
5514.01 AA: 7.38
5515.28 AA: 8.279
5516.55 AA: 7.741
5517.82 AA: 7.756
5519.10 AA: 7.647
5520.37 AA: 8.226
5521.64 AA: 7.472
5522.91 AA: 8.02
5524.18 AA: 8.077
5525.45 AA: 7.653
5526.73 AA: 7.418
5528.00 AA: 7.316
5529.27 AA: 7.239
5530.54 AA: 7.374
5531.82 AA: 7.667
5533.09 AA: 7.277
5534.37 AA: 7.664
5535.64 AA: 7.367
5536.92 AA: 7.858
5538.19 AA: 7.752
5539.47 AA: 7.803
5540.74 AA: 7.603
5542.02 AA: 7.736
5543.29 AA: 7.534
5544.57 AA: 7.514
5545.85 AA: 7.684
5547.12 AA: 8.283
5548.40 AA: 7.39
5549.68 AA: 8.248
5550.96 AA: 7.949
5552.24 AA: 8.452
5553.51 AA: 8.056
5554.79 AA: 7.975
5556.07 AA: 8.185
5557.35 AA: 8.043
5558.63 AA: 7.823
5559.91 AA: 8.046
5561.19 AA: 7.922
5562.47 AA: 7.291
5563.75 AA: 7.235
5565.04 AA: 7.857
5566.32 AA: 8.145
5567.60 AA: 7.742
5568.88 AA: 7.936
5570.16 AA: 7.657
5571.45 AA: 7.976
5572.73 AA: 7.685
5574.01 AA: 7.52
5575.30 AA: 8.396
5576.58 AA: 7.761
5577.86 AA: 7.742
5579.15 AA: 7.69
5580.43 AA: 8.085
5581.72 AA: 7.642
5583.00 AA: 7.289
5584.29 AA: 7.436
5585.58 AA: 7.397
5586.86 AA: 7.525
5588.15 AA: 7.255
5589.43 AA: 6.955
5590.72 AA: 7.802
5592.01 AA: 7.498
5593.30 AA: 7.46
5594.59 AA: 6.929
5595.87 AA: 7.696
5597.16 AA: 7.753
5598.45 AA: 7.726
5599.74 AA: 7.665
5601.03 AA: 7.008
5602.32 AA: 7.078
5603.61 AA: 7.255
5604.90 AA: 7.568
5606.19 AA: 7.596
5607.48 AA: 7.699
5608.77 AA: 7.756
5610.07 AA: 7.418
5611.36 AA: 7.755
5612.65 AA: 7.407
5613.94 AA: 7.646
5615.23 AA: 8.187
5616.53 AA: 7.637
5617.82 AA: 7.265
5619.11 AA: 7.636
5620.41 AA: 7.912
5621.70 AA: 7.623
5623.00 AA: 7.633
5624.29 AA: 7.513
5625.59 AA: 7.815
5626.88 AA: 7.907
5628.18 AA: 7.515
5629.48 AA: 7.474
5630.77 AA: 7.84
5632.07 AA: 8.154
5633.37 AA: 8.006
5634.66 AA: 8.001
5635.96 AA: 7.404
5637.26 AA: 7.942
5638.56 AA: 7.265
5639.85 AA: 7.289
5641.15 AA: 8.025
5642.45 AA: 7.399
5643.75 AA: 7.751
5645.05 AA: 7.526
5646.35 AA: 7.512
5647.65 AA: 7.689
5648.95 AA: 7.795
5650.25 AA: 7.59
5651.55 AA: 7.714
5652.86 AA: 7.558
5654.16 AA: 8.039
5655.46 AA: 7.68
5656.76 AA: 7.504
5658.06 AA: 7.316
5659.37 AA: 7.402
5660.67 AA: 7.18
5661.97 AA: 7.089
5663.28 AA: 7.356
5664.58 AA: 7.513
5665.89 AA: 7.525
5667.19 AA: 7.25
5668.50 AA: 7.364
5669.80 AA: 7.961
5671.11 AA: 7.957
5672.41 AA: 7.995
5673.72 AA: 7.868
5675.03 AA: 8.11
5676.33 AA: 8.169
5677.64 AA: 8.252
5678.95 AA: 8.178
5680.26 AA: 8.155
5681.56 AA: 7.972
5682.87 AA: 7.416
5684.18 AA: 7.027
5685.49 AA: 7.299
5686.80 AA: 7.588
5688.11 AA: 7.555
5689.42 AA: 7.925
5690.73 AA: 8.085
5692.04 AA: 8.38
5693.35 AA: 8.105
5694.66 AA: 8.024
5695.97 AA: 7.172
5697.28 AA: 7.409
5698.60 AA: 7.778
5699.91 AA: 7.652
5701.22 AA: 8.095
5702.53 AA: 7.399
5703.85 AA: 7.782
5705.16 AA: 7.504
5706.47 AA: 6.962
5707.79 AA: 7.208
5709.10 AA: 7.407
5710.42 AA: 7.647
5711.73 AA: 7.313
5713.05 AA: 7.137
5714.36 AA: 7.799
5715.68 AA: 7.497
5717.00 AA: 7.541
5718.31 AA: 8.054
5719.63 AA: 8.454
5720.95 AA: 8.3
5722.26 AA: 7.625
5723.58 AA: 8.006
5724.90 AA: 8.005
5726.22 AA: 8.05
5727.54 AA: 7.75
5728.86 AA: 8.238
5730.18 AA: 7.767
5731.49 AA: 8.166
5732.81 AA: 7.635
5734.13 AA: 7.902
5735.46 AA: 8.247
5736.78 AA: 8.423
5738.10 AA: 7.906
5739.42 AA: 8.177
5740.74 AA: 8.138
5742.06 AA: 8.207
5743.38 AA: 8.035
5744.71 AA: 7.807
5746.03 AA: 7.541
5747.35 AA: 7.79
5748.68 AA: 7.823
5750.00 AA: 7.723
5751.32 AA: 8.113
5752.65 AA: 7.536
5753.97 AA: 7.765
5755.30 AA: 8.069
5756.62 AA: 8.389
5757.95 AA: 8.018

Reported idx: 1.3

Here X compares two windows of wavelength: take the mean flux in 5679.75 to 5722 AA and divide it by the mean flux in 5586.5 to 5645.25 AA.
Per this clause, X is 1.0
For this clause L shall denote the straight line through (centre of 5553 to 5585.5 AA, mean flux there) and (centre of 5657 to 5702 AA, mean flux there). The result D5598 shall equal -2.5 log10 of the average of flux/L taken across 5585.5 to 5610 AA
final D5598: 0.05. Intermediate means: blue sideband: 7.79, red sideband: 7.71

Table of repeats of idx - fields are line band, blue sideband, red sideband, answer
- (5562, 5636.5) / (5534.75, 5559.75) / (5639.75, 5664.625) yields 0.74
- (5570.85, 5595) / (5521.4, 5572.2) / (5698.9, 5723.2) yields 0.46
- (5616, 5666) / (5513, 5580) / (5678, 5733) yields 0.89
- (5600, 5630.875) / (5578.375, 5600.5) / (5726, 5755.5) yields 0.01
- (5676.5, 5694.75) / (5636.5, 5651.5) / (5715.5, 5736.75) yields -0.13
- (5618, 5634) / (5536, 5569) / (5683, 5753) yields 0.16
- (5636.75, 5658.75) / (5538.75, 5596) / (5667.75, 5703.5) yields 0.46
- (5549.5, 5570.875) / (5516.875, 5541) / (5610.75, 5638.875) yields -0.68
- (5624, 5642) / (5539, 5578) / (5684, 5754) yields 0.22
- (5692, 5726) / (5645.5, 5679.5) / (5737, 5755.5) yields 0.48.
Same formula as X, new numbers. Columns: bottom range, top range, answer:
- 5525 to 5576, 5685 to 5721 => 0.99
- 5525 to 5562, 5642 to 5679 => 0.99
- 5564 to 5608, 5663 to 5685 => 1.02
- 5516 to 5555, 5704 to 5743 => 1.01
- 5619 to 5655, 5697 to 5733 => 1.00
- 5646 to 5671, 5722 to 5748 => 1.06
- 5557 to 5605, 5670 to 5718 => 1.01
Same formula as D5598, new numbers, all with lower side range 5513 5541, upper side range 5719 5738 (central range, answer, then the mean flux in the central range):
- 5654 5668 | 0.07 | 7.42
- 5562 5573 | 0.00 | 7.73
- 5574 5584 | 0.00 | 7.77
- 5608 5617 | 0.02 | 7.68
